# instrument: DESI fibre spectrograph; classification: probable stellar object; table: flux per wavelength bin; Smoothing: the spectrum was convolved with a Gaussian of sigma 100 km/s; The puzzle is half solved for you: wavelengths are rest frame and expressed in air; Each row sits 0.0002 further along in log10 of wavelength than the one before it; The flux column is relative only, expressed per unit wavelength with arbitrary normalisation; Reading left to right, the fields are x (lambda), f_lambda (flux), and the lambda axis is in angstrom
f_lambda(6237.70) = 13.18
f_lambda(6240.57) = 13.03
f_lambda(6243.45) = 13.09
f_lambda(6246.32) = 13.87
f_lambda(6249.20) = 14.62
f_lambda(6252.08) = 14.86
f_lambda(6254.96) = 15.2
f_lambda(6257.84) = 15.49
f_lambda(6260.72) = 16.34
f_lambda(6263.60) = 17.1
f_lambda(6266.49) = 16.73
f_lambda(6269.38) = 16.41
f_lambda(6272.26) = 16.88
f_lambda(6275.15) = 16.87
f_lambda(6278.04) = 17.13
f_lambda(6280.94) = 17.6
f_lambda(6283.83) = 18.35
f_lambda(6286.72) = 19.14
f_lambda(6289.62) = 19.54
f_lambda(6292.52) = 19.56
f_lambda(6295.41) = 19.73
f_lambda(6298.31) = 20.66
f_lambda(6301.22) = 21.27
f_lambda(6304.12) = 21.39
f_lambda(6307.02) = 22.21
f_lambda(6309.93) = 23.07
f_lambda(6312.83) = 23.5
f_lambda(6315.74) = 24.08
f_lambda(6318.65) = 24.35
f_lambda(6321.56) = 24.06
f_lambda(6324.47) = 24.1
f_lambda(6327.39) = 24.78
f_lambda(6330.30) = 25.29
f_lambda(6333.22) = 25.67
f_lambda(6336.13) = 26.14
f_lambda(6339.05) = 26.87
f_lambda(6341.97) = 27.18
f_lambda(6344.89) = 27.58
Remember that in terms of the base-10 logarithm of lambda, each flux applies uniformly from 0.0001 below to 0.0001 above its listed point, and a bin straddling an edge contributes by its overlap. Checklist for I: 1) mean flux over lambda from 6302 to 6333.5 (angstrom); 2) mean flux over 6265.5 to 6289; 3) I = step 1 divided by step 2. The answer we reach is 1.4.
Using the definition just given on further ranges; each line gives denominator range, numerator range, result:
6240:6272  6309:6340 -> 1.62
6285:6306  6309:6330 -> 1.19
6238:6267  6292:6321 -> 1.48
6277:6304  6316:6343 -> 1.31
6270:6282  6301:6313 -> 1.31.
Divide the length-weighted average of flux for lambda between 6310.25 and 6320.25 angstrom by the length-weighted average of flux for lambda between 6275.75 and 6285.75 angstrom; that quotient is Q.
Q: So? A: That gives 1.35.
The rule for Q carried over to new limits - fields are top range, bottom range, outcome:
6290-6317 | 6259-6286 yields 1.27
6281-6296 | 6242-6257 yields 1.33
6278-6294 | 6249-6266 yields 1.19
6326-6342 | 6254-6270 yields 1.60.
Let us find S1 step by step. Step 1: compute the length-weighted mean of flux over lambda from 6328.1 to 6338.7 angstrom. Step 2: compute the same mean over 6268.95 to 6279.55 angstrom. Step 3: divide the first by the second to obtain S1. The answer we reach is 1.53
